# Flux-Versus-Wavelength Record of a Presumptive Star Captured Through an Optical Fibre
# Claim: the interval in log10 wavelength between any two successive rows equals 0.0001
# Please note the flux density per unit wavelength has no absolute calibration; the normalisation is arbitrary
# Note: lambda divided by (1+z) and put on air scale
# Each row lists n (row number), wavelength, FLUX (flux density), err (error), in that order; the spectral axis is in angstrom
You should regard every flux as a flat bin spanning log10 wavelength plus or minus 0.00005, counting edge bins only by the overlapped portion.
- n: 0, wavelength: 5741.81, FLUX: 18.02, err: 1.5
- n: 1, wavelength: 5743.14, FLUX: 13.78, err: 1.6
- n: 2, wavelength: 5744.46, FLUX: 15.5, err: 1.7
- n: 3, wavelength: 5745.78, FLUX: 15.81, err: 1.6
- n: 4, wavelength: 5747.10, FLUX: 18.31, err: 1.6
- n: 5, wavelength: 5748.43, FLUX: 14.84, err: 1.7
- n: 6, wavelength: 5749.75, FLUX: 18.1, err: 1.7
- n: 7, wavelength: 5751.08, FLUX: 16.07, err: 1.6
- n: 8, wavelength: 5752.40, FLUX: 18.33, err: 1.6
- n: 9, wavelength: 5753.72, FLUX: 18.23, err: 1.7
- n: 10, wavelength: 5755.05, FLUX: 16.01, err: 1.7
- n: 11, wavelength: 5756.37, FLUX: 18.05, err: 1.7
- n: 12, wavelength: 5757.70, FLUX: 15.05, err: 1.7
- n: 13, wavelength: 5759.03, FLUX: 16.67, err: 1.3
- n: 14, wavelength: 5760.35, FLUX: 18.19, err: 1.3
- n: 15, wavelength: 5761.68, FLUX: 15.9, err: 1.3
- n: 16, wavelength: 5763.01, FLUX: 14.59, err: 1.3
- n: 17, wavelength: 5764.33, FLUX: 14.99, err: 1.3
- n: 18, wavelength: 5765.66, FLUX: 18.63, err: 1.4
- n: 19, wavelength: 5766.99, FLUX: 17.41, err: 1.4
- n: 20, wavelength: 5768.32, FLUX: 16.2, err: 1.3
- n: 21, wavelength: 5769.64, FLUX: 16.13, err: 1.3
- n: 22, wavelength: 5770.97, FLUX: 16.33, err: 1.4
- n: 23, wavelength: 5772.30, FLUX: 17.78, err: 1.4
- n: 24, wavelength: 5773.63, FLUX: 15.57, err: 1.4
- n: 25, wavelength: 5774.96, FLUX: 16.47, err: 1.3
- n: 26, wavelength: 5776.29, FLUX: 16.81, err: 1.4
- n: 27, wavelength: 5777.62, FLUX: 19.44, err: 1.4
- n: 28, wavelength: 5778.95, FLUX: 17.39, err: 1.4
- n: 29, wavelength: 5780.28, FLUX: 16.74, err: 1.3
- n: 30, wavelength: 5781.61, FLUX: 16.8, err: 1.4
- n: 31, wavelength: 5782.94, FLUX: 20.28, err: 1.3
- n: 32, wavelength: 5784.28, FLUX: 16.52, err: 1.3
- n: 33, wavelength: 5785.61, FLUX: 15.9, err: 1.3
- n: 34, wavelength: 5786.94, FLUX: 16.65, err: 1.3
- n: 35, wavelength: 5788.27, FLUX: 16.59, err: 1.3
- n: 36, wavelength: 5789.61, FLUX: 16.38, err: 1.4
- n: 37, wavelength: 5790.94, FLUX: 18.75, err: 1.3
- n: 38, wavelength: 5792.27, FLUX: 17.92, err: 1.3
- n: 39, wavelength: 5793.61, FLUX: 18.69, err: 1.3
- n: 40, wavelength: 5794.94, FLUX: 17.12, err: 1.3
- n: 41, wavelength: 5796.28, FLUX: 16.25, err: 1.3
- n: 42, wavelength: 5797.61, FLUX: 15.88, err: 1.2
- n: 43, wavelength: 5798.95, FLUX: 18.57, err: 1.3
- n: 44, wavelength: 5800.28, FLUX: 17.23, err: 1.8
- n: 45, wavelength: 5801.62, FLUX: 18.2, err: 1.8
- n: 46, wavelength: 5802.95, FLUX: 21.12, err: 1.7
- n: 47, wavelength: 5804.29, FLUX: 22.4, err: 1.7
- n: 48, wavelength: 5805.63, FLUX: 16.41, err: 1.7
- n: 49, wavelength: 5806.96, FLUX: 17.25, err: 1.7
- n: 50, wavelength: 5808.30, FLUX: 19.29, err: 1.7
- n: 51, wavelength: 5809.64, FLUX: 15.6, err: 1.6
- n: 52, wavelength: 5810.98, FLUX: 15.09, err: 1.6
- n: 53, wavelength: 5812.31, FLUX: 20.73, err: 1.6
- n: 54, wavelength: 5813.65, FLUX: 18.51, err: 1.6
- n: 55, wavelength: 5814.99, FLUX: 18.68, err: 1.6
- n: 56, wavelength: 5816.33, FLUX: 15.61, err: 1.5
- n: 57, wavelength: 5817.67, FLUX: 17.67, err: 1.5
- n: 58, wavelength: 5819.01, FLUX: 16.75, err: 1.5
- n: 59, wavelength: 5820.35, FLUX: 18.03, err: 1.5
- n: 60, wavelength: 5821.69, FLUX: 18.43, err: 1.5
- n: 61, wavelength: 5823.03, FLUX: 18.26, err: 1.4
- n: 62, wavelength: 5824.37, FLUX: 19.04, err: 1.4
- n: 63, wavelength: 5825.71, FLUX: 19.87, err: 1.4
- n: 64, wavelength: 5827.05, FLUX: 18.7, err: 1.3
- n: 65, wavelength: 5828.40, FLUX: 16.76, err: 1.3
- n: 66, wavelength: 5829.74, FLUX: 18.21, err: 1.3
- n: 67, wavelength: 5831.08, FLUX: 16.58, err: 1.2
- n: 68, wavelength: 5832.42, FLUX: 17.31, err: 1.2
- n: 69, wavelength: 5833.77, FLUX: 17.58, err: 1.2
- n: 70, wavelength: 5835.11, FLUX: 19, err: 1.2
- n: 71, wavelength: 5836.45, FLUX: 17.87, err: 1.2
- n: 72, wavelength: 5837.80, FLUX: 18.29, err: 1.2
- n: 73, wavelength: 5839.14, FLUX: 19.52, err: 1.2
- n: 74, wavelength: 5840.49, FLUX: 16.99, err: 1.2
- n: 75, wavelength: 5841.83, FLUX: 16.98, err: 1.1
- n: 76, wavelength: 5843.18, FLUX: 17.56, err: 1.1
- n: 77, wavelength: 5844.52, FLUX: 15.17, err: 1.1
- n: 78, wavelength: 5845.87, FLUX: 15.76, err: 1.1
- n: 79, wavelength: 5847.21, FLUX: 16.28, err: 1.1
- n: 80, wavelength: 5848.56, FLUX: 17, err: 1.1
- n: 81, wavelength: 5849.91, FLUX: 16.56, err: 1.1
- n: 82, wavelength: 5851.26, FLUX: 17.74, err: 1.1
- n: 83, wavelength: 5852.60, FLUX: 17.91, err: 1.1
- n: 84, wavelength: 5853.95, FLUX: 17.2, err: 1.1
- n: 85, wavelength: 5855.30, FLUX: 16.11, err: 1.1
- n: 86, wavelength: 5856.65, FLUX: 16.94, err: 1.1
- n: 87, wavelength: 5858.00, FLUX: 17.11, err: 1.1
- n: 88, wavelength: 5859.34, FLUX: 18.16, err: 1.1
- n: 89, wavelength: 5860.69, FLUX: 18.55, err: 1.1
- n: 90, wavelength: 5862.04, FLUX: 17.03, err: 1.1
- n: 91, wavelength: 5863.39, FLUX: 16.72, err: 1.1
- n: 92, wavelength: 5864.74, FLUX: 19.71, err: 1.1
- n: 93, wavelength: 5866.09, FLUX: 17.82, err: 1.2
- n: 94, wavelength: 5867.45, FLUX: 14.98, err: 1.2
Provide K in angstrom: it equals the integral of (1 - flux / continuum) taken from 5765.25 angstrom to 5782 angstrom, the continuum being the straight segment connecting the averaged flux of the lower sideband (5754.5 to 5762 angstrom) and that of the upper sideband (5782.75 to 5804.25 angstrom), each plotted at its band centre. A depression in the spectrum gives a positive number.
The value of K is 0.1 angstrom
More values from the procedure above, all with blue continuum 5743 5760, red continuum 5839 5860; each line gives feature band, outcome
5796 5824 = -1.8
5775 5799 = -0.8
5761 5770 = 0.2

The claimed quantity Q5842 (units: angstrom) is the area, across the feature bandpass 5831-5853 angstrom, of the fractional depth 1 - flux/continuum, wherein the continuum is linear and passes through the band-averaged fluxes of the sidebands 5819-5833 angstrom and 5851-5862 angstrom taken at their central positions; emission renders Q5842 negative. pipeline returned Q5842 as 0.53 angstrom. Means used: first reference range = 18.1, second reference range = 17.4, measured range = 17.3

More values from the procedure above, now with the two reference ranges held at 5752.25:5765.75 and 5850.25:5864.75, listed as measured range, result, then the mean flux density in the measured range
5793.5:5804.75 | -0.9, 18.3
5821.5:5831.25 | -0.6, 18.3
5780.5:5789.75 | -0.1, 17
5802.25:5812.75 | -0.9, 18.4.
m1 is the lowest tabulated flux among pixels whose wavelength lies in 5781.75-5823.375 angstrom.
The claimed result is 15.09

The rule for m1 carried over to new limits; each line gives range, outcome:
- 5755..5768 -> 14.59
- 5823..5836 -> 16.58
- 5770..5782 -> 15.57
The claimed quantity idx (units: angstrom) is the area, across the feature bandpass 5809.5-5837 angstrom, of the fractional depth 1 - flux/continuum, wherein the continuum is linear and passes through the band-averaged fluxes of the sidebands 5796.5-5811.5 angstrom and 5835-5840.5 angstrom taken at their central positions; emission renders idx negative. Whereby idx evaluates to 0.5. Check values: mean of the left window 17.9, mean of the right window 18.4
